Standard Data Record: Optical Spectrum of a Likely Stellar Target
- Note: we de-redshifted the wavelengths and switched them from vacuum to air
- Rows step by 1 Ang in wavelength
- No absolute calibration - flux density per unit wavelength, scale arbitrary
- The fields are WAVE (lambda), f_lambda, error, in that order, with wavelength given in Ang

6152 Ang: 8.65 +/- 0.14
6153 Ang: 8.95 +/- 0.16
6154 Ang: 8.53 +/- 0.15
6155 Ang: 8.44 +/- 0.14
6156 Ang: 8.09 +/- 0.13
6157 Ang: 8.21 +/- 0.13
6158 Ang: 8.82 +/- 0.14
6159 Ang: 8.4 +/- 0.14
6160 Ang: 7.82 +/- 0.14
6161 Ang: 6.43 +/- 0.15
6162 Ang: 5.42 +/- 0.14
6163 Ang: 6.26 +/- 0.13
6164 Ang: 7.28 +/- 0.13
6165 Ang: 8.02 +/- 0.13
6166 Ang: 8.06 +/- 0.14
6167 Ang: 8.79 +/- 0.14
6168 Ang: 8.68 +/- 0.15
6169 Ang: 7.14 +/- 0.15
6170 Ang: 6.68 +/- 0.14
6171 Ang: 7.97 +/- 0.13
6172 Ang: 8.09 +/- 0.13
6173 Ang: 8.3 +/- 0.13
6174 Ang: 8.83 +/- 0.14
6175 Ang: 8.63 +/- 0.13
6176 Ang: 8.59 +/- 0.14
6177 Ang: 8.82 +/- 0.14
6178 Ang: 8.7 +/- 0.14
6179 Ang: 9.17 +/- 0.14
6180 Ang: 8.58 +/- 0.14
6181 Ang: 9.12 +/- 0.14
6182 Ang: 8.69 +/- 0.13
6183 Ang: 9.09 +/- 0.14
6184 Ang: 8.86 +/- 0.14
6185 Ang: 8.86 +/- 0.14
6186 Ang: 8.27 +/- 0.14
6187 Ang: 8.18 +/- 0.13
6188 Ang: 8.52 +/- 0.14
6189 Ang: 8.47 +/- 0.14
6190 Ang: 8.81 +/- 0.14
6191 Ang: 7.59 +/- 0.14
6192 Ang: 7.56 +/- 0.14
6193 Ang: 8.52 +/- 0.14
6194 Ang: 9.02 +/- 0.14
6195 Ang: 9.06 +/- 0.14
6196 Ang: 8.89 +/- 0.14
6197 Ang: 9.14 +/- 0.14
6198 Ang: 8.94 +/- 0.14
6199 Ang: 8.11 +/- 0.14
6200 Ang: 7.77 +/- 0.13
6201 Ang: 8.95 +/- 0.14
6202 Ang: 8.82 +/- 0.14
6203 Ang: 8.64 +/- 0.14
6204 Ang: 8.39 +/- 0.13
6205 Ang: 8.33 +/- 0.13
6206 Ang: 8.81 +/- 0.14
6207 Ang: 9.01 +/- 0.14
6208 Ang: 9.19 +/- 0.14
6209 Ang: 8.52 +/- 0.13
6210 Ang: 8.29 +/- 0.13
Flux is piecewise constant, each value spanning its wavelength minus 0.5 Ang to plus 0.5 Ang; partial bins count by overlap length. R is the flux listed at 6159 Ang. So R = 8.4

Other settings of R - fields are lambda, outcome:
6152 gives 8.65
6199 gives 8.11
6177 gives 8.82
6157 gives 8.21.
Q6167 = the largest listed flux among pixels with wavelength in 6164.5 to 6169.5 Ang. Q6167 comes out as 8.79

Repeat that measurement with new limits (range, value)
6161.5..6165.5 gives 8.02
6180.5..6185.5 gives 9.12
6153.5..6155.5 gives 8.53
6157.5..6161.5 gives 8.82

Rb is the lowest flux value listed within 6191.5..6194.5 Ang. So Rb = 7.56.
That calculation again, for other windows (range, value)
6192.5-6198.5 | 8.52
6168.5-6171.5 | 6.68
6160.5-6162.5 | 5.42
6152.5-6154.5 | 8.53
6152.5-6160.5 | 7.82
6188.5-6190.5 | 8.47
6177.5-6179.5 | 8.7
